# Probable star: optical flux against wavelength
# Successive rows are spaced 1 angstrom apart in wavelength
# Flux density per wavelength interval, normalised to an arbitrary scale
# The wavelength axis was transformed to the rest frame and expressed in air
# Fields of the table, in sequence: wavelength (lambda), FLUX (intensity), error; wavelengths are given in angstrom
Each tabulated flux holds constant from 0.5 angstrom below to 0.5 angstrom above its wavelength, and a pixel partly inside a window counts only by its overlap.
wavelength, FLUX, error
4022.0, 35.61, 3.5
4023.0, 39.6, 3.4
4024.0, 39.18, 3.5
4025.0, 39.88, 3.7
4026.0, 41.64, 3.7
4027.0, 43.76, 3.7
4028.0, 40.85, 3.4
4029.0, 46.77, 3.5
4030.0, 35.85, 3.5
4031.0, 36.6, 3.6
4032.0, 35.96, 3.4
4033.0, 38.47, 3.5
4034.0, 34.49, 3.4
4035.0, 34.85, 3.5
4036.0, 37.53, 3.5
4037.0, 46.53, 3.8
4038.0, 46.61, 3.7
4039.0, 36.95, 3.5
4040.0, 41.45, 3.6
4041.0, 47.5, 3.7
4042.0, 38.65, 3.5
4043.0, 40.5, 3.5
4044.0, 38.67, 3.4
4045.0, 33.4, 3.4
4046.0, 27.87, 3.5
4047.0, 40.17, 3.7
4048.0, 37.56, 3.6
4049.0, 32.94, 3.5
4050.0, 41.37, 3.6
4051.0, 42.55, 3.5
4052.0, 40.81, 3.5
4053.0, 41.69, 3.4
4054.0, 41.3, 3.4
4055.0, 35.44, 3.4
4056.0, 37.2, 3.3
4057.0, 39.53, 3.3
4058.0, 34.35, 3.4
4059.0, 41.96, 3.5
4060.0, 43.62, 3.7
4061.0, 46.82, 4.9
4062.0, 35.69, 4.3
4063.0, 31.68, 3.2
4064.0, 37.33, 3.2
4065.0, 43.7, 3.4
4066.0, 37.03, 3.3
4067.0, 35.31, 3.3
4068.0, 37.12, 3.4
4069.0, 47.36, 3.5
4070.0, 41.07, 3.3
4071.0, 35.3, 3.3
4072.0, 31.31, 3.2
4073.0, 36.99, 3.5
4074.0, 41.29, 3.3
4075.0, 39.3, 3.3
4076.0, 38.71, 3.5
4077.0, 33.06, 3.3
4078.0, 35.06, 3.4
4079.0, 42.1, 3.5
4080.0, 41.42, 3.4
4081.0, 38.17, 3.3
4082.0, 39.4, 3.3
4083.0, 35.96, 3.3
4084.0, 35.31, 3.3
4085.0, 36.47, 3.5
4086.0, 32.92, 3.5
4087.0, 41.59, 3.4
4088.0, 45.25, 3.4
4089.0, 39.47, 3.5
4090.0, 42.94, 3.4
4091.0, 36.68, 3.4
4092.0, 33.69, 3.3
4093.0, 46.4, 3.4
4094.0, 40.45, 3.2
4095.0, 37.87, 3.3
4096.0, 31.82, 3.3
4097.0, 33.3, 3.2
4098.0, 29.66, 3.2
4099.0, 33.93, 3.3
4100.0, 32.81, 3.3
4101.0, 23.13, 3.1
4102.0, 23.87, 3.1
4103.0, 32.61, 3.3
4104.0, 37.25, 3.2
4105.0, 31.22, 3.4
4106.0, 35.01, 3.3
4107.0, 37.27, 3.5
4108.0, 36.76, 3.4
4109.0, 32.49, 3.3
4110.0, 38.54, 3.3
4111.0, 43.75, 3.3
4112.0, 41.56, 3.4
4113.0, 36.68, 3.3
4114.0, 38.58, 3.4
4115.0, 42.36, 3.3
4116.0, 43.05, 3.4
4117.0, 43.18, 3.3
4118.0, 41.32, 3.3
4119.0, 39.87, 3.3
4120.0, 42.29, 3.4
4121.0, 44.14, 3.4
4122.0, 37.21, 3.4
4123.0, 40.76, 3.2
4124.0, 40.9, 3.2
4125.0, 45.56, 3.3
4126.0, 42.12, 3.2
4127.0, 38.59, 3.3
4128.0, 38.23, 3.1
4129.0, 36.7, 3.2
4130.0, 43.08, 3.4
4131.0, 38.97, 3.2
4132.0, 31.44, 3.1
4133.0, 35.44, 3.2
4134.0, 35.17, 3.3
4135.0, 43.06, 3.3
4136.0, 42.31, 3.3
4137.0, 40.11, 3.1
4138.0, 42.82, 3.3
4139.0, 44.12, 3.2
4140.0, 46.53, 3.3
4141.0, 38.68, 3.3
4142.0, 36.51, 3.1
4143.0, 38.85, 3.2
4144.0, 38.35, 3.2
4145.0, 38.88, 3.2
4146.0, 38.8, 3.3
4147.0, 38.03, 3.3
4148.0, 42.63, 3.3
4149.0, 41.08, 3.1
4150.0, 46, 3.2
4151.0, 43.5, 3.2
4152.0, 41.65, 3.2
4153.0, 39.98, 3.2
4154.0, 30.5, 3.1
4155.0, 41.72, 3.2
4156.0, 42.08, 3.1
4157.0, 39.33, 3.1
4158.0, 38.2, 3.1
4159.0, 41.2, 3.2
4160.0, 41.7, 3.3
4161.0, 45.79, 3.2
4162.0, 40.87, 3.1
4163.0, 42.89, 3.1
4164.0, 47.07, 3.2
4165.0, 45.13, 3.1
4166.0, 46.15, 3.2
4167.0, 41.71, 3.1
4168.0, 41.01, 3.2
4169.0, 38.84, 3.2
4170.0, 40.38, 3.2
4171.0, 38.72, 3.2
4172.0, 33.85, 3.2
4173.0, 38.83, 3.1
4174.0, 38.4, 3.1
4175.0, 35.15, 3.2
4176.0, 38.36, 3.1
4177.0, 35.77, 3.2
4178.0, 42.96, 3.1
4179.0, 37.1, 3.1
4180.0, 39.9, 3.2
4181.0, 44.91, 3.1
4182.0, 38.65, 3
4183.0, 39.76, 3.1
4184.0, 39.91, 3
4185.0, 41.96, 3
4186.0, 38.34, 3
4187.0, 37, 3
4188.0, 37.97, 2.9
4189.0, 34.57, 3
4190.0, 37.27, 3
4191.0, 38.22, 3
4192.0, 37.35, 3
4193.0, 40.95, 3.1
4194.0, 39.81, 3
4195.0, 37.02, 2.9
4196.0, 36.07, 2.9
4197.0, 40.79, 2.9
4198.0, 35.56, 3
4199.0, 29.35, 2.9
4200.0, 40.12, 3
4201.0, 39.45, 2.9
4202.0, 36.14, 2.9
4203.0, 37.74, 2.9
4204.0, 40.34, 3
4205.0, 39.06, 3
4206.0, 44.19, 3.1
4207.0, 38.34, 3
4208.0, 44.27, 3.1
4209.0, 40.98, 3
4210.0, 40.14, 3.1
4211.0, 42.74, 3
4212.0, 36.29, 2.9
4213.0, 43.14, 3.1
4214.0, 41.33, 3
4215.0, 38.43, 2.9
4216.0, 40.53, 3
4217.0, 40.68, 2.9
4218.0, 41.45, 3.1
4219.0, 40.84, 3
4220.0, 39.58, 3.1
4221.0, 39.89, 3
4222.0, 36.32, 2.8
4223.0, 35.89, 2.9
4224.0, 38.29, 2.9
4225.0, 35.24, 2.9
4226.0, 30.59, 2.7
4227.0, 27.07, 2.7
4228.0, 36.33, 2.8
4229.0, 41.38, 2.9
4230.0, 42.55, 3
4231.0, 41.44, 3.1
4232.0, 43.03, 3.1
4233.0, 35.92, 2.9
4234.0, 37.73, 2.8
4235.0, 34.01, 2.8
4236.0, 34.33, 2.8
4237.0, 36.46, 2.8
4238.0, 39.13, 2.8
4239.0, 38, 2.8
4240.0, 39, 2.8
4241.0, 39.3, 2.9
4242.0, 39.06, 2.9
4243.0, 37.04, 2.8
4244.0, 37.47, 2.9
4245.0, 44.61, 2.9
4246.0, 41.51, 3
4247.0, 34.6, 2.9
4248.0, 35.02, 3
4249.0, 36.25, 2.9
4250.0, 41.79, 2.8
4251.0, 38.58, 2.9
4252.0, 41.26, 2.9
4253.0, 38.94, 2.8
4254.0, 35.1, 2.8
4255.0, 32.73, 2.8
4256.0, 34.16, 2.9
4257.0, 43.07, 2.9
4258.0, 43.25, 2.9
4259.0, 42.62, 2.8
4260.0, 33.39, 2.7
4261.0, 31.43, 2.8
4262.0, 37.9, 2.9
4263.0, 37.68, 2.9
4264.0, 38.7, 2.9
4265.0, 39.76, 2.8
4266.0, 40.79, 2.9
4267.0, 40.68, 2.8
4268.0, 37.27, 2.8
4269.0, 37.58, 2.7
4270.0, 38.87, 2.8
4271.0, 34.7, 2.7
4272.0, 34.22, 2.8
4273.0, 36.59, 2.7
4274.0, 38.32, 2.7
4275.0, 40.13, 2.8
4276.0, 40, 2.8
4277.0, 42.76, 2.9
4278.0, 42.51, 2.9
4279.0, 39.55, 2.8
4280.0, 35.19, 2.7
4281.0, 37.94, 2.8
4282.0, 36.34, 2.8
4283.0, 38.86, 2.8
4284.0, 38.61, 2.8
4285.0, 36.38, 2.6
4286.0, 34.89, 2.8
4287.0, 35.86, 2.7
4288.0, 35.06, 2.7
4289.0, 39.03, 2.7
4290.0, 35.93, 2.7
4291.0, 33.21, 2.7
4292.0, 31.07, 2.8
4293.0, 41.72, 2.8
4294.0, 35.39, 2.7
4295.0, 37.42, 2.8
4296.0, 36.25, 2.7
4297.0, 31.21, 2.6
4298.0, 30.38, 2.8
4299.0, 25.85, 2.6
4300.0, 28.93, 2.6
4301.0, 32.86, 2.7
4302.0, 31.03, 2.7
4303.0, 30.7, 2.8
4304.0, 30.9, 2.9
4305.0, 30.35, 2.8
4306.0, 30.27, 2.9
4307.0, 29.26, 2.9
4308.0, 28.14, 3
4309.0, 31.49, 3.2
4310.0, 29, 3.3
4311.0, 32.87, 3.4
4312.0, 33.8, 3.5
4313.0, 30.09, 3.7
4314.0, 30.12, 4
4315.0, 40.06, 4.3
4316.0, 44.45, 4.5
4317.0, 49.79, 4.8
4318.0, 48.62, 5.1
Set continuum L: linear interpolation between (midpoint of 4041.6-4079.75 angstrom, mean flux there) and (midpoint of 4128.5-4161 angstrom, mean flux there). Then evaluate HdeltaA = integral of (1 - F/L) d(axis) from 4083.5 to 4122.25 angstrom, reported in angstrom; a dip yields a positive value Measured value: 1.91 angstrom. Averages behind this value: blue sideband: 38.3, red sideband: 40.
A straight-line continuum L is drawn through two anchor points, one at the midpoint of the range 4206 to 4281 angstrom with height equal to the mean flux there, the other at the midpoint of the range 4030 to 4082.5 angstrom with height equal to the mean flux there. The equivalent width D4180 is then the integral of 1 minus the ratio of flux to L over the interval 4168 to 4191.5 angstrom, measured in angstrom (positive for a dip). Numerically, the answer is 0.0 angstrom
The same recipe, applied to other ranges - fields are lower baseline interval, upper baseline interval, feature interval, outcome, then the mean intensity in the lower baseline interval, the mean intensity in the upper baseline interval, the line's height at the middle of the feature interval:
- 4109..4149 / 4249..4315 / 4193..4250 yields -1.5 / 40.1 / 35.7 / 37.5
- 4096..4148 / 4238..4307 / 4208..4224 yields -1.2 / 38.1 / 36.7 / 37.2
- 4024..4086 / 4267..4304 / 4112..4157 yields -3.0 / 38.8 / 35.9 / 37.8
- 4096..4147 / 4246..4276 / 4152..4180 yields -1.6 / 38.1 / 37.9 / 38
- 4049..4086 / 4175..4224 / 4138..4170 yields -1.9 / 38.5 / 39.1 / 38.9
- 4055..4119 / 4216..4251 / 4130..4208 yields -3.7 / 37.6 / 38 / 37.8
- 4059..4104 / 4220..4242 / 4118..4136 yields -1.2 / 37.2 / 37.3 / 37.2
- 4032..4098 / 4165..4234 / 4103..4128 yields -0.5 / 38.5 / 38.9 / 38.7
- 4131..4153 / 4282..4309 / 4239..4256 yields -1.2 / 40.2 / 33.5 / 35.6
